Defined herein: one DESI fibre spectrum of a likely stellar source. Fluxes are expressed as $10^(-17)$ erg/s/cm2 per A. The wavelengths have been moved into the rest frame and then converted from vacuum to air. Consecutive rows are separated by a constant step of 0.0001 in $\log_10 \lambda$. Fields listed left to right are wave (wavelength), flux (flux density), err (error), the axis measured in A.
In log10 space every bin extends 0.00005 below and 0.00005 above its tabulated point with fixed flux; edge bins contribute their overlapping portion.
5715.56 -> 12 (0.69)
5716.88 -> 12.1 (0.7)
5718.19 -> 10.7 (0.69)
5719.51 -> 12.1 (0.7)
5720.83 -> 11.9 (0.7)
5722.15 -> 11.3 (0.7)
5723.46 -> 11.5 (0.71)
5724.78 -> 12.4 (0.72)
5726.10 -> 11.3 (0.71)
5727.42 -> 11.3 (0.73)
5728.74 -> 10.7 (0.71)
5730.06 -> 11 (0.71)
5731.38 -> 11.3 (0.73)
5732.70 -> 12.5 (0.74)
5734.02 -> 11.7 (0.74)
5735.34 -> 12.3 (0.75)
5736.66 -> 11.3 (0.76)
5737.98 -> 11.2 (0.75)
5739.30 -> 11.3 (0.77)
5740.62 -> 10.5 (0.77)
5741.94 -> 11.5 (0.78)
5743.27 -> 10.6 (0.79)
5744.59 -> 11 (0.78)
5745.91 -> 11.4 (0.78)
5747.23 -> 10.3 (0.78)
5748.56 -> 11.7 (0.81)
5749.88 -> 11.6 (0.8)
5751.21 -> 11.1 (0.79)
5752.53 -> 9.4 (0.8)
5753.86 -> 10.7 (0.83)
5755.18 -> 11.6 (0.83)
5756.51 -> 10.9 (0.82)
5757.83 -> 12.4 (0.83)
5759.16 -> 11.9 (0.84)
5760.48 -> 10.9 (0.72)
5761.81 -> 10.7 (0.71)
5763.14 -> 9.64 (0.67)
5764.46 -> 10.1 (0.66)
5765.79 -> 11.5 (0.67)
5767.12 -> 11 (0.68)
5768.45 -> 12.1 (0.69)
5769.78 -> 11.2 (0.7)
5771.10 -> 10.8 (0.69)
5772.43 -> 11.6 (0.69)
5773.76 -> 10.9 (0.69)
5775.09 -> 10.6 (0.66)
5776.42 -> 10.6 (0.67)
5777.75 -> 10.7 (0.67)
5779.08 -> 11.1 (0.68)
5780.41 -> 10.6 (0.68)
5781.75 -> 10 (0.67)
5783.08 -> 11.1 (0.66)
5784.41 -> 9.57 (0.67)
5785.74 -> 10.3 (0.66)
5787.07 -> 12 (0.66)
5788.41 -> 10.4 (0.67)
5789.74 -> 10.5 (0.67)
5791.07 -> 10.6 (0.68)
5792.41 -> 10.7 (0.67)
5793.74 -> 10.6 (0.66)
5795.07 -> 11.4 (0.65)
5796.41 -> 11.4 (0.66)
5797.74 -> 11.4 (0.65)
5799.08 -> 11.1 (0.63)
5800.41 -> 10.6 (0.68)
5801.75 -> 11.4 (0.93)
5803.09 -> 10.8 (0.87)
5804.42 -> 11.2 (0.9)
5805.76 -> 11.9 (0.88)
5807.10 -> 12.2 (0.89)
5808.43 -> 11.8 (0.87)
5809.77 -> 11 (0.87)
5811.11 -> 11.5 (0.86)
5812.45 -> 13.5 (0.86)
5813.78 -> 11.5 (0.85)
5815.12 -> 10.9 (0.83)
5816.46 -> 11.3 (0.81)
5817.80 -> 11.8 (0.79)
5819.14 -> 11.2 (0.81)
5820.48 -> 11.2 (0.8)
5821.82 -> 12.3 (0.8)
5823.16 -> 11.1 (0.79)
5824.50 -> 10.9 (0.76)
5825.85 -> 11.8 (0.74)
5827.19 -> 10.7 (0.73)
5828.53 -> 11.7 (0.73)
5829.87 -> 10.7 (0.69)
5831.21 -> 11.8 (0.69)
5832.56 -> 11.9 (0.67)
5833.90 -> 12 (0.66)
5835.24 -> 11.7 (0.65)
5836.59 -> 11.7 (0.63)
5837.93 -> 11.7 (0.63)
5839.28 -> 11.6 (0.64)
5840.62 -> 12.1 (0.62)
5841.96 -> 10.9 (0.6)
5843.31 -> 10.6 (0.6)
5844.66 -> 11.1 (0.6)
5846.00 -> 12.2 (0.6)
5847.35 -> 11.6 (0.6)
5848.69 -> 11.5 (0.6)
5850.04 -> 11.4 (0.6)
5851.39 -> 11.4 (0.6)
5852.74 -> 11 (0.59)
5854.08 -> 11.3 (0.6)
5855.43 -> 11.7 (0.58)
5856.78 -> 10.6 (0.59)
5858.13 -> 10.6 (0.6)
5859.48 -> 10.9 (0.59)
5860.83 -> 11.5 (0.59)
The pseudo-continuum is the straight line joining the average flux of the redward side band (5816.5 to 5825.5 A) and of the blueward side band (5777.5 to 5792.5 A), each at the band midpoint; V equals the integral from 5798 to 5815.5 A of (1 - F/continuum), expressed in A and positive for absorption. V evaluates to -0.63 A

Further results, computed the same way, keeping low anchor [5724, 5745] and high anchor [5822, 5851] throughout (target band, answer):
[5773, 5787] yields 1.0 A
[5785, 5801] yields 0.7 A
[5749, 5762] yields 0.3 A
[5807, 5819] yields -0.2 A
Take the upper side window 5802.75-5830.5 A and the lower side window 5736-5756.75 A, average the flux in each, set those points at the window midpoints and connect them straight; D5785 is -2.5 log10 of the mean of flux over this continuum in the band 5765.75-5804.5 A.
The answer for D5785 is 0.04 mag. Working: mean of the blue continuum 11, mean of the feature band 10.9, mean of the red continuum 11.5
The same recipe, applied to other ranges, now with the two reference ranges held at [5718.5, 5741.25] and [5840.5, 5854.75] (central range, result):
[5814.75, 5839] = -0.01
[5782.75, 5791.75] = 0.08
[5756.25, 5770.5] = 0.03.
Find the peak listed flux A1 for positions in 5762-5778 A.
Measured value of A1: 12.1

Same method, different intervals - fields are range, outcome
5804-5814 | 13.5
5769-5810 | 12.2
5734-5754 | 12.3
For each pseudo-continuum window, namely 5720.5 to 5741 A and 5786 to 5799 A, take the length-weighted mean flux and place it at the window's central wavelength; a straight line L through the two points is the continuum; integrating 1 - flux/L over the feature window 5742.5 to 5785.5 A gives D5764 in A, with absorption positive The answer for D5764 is 1.1 A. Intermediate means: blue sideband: 11.5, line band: 10.9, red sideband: 11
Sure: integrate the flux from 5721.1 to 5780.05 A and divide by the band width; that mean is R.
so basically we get 11.2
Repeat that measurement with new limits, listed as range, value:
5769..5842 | 11.2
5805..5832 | 11.5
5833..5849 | 11.6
